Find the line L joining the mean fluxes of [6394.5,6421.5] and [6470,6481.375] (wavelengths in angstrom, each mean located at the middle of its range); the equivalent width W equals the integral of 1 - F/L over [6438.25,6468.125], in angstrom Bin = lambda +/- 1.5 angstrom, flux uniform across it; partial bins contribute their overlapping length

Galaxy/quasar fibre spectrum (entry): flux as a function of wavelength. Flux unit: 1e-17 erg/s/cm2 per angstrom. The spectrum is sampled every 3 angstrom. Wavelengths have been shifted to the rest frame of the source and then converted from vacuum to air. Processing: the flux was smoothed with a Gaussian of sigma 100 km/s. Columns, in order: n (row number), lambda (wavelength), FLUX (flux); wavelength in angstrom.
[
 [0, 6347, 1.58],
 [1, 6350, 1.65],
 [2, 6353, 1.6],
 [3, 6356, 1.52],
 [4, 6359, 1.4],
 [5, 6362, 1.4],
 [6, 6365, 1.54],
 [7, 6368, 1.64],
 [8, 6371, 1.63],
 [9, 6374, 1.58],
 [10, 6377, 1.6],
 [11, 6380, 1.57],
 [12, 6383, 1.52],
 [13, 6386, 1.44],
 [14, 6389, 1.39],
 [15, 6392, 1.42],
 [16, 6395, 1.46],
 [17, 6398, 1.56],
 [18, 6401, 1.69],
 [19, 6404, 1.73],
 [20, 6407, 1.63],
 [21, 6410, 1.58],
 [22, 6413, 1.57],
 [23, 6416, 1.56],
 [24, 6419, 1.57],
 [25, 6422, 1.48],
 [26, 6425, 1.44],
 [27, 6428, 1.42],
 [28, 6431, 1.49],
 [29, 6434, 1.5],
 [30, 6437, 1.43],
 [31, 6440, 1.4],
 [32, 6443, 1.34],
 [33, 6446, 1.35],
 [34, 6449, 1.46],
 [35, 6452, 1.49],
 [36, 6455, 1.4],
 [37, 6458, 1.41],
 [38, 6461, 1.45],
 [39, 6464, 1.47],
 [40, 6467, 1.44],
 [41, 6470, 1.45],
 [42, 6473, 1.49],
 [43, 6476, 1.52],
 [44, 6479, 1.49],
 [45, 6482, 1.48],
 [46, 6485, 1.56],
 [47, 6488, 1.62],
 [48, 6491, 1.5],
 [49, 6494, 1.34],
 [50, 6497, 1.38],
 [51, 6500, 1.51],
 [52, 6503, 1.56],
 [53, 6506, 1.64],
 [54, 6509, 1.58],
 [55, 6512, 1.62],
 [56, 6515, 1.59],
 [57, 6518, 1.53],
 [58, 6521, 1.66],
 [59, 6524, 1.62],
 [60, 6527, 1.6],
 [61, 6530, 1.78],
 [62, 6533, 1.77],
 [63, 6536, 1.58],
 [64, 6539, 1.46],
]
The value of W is 2.1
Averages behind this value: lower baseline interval 1.6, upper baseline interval 1.49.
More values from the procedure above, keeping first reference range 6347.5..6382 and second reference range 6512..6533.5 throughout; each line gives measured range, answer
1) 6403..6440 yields 1.5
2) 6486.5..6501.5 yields 1.4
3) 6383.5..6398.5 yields 1.1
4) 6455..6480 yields 2.4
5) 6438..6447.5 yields 1.4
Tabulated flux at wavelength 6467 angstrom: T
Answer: 1.44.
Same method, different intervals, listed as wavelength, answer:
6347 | 1.58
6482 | 1.48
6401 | 1.69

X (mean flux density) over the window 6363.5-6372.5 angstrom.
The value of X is 1.6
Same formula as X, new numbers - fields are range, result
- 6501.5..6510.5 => 1.59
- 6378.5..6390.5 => 1.48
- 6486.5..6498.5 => 1.46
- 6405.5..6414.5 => 1.59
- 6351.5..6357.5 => 1.56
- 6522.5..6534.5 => 1.69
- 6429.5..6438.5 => 1.47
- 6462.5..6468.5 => 1.46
